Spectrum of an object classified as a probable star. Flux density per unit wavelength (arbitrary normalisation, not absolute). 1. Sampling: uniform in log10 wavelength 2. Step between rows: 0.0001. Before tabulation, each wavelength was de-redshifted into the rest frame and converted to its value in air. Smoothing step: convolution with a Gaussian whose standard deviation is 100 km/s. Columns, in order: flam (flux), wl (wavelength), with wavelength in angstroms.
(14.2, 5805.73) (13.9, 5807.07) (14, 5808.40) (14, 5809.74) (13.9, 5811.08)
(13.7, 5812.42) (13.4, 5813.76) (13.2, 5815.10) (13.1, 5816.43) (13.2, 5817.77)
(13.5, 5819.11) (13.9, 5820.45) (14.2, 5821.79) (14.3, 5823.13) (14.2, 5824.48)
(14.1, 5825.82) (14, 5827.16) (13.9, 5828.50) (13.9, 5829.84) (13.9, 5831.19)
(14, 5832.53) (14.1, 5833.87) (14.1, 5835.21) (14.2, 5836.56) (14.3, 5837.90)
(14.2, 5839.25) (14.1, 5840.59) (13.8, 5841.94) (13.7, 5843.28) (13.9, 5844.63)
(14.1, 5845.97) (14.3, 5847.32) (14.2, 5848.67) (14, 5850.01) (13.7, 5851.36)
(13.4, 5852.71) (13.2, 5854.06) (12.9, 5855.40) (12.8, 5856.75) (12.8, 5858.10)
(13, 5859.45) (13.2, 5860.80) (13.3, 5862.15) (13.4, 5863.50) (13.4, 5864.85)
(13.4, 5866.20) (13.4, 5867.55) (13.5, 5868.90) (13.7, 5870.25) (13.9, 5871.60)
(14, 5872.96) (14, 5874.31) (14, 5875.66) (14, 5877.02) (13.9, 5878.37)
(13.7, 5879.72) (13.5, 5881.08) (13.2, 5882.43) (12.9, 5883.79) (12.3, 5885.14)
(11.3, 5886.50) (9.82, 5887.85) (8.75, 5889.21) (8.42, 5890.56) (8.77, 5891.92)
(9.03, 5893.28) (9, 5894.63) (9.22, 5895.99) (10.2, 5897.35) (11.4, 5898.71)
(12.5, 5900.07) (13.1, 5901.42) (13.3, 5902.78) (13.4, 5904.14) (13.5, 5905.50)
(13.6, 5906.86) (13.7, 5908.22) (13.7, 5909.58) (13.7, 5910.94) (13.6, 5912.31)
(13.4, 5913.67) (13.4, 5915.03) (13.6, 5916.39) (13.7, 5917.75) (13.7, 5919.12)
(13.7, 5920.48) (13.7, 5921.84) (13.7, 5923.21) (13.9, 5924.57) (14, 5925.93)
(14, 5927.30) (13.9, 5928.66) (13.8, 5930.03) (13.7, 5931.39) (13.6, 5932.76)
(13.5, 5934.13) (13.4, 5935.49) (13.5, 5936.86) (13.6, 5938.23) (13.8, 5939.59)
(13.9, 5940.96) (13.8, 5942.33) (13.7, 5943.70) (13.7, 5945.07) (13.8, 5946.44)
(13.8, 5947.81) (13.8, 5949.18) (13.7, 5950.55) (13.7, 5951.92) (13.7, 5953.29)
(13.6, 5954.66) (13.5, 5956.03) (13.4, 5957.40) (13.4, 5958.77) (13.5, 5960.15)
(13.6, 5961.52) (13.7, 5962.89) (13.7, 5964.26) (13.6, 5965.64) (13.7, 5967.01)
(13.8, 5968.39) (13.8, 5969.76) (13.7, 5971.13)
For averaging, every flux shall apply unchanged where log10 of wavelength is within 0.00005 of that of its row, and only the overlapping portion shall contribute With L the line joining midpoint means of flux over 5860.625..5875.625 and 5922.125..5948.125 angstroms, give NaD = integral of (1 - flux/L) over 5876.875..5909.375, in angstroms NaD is 4.5 angstroms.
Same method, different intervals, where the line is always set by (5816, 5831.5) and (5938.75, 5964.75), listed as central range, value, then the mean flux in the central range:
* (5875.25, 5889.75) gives 1.3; 12.5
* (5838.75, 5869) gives 0.6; 13.6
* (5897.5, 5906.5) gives 0.7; 12.7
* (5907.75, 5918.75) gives 0.1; 13.6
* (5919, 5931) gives -0.1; 13.8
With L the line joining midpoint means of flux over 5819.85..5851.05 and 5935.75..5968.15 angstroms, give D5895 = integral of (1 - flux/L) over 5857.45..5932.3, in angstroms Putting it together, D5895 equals 5.6 angstroms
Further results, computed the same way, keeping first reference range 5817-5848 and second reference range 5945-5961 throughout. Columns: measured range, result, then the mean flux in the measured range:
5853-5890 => 2.34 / 13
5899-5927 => 0.46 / 13.5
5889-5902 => 3.52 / 10.1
